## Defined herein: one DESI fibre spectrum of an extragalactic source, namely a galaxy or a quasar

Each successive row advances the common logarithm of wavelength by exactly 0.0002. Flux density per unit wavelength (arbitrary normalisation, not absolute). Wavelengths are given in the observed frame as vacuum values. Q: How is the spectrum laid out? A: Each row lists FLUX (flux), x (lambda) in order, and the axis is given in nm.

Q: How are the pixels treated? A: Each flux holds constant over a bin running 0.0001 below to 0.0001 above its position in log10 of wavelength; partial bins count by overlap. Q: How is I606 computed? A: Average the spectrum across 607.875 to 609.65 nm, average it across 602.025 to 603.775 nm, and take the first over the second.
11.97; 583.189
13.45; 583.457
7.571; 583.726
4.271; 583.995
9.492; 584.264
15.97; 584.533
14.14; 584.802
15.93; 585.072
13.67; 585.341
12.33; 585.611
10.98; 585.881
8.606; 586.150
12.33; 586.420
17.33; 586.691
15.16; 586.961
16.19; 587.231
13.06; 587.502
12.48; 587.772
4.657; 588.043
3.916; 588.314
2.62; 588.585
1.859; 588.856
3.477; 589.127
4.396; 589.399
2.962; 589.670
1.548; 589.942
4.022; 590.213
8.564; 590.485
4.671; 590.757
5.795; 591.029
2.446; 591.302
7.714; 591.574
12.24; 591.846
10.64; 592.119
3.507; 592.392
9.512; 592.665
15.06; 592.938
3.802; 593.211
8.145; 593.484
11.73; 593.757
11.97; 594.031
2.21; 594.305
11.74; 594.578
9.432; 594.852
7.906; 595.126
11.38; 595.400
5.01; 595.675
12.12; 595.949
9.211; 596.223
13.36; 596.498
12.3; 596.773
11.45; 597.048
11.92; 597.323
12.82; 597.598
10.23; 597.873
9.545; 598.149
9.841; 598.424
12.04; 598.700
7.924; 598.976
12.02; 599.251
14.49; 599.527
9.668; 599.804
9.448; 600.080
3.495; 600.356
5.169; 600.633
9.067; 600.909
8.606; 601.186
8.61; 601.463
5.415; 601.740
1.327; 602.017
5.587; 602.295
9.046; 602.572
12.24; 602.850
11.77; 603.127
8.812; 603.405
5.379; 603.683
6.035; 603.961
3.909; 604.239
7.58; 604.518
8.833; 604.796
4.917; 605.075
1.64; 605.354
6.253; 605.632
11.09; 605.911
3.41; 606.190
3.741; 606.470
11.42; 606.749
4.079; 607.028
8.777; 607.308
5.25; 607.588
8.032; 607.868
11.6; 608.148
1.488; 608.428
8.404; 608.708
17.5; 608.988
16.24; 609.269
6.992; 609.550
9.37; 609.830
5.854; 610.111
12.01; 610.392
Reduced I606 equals 1.2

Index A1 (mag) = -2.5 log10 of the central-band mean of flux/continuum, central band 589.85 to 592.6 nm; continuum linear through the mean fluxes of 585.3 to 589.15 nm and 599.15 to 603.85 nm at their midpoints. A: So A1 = 0.446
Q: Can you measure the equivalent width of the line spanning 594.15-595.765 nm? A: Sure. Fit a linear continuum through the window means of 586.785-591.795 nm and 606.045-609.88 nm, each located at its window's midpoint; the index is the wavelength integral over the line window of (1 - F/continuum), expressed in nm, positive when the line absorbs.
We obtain -0.22 nm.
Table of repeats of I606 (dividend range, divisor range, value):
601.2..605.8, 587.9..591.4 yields 1.72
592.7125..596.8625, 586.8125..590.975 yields 1.45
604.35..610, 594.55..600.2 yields 0.73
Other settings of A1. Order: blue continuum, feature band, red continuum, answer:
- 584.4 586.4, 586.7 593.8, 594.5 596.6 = 0.48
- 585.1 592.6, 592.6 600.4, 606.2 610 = -0.21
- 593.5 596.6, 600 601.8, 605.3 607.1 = 0.10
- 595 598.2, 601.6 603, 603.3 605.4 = 0.06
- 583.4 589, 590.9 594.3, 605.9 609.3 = 0.20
